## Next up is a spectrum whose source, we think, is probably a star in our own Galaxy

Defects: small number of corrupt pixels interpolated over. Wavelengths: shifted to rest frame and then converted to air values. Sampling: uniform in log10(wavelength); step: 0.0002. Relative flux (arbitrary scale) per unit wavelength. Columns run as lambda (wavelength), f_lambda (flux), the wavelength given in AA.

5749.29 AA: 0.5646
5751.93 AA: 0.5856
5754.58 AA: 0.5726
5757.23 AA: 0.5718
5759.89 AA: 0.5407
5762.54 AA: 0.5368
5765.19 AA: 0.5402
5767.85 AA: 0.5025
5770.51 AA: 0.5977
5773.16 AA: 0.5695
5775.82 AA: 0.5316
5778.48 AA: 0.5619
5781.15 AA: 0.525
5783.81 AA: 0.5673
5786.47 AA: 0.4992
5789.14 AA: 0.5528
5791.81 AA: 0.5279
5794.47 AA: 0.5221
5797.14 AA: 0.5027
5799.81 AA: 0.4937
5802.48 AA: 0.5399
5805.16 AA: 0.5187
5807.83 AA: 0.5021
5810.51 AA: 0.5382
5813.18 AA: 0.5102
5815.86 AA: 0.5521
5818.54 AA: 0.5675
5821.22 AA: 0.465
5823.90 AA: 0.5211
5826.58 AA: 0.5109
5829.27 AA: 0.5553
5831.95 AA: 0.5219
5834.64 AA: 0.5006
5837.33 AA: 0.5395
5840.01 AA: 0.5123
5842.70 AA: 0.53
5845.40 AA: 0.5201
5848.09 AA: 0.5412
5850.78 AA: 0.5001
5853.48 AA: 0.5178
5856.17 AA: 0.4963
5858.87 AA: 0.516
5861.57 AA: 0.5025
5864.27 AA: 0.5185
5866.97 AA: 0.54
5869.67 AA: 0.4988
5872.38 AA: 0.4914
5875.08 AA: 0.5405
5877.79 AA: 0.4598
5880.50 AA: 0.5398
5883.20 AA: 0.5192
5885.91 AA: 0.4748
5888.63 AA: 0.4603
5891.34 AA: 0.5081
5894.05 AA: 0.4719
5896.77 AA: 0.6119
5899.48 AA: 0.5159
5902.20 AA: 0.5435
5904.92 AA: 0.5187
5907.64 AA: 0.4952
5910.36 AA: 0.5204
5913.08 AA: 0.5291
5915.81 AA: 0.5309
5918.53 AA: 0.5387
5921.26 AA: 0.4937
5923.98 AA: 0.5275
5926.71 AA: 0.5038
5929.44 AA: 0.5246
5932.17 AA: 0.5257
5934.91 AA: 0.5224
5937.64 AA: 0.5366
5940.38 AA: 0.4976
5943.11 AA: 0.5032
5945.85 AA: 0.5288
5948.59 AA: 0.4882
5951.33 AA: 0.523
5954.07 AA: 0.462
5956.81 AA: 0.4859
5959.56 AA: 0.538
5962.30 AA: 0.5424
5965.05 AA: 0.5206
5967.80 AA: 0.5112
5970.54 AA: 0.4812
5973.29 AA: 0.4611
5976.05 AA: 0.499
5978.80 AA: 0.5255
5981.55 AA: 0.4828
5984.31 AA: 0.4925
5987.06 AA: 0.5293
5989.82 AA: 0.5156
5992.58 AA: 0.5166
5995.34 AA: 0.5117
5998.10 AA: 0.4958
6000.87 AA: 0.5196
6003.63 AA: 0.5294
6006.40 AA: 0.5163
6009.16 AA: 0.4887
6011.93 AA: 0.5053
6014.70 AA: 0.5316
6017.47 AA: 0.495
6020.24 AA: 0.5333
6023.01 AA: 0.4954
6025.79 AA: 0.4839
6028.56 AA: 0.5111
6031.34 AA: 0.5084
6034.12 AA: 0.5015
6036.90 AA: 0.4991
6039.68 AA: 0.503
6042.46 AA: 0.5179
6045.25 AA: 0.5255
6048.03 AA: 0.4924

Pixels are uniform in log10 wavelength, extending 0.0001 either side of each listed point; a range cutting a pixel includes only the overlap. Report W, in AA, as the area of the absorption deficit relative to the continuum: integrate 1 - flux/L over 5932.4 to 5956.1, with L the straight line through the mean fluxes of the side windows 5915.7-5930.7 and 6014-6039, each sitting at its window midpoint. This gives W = 0.4 AA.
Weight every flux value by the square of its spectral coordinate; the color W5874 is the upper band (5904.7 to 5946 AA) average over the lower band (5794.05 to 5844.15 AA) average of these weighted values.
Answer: 1.03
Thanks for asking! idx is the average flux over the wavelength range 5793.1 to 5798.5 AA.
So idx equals 0.513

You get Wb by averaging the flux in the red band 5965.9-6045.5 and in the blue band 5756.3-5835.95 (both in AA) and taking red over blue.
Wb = 0.95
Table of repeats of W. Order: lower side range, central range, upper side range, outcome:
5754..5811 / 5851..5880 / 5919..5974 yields 0.8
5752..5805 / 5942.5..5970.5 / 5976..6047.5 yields 0.4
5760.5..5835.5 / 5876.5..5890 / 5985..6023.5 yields 0.8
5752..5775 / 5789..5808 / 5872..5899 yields 0.8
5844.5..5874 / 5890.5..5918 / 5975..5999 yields -0.7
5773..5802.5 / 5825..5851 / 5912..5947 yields 0.1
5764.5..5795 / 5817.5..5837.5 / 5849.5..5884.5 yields 0.1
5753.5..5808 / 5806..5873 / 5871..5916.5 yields 0.7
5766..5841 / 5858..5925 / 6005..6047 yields 0.8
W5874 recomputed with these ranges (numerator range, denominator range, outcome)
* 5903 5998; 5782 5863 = 1.02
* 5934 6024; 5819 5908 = 1.03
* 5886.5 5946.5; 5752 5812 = 1.01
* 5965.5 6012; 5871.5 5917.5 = 1.01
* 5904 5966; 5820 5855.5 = 1.03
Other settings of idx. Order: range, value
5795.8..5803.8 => 0.512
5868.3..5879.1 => 0.498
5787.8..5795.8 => 0.534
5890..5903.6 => 0.53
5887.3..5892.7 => 0.485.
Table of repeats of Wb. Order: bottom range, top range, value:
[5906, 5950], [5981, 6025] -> 0.99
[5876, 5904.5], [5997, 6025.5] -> 1.00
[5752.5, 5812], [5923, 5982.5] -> 0.95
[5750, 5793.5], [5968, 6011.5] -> 0.92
